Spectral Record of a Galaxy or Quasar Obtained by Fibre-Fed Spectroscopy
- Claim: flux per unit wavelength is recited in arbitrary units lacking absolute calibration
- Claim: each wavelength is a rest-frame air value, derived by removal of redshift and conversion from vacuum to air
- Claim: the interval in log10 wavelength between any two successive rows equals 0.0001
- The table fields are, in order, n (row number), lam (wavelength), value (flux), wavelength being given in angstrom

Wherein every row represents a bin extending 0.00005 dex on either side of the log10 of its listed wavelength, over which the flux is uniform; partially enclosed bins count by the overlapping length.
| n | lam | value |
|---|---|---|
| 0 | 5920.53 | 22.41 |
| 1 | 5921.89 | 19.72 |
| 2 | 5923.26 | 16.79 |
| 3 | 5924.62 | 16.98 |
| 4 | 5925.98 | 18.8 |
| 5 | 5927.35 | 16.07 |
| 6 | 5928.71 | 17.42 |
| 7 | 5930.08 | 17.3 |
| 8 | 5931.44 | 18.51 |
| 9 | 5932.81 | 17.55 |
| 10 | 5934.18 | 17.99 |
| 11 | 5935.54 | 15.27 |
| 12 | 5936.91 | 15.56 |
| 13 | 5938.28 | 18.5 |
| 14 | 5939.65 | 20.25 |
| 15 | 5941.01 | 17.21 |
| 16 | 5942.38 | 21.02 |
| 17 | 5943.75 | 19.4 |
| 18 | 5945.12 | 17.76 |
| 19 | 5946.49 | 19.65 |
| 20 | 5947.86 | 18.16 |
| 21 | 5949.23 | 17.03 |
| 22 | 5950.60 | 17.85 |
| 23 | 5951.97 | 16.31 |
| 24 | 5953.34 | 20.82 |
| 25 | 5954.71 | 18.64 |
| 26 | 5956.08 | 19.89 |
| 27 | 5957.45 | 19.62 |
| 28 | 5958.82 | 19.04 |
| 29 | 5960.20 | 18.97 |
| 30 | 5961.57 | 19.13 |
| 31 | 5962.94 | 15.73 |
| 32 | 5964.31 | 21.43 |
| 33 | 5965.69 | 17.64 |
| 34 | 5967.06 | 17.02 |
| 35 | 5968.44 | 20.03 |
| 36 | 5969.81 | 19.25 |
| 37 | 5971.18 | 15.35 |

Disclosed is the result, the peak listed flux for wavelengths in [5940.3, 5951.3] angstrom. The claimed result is 21.02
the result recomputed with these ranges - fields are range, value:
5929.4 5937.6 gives 18.51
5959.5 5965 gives 21.43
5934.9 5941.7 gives 20.25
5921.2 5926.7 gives 19.72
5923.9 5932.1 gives 18.8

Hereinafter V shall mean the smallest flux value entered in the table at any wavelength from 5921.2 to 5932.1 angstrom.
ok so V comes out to 16.07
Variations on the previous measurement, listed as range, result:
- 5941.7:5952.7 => 16.31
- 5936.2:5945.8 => 15.56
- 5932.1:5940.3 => 15.27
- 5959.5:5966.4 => 15.73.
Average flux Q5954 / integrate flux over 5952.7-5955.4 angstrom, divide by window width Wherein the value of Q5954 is 19.7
